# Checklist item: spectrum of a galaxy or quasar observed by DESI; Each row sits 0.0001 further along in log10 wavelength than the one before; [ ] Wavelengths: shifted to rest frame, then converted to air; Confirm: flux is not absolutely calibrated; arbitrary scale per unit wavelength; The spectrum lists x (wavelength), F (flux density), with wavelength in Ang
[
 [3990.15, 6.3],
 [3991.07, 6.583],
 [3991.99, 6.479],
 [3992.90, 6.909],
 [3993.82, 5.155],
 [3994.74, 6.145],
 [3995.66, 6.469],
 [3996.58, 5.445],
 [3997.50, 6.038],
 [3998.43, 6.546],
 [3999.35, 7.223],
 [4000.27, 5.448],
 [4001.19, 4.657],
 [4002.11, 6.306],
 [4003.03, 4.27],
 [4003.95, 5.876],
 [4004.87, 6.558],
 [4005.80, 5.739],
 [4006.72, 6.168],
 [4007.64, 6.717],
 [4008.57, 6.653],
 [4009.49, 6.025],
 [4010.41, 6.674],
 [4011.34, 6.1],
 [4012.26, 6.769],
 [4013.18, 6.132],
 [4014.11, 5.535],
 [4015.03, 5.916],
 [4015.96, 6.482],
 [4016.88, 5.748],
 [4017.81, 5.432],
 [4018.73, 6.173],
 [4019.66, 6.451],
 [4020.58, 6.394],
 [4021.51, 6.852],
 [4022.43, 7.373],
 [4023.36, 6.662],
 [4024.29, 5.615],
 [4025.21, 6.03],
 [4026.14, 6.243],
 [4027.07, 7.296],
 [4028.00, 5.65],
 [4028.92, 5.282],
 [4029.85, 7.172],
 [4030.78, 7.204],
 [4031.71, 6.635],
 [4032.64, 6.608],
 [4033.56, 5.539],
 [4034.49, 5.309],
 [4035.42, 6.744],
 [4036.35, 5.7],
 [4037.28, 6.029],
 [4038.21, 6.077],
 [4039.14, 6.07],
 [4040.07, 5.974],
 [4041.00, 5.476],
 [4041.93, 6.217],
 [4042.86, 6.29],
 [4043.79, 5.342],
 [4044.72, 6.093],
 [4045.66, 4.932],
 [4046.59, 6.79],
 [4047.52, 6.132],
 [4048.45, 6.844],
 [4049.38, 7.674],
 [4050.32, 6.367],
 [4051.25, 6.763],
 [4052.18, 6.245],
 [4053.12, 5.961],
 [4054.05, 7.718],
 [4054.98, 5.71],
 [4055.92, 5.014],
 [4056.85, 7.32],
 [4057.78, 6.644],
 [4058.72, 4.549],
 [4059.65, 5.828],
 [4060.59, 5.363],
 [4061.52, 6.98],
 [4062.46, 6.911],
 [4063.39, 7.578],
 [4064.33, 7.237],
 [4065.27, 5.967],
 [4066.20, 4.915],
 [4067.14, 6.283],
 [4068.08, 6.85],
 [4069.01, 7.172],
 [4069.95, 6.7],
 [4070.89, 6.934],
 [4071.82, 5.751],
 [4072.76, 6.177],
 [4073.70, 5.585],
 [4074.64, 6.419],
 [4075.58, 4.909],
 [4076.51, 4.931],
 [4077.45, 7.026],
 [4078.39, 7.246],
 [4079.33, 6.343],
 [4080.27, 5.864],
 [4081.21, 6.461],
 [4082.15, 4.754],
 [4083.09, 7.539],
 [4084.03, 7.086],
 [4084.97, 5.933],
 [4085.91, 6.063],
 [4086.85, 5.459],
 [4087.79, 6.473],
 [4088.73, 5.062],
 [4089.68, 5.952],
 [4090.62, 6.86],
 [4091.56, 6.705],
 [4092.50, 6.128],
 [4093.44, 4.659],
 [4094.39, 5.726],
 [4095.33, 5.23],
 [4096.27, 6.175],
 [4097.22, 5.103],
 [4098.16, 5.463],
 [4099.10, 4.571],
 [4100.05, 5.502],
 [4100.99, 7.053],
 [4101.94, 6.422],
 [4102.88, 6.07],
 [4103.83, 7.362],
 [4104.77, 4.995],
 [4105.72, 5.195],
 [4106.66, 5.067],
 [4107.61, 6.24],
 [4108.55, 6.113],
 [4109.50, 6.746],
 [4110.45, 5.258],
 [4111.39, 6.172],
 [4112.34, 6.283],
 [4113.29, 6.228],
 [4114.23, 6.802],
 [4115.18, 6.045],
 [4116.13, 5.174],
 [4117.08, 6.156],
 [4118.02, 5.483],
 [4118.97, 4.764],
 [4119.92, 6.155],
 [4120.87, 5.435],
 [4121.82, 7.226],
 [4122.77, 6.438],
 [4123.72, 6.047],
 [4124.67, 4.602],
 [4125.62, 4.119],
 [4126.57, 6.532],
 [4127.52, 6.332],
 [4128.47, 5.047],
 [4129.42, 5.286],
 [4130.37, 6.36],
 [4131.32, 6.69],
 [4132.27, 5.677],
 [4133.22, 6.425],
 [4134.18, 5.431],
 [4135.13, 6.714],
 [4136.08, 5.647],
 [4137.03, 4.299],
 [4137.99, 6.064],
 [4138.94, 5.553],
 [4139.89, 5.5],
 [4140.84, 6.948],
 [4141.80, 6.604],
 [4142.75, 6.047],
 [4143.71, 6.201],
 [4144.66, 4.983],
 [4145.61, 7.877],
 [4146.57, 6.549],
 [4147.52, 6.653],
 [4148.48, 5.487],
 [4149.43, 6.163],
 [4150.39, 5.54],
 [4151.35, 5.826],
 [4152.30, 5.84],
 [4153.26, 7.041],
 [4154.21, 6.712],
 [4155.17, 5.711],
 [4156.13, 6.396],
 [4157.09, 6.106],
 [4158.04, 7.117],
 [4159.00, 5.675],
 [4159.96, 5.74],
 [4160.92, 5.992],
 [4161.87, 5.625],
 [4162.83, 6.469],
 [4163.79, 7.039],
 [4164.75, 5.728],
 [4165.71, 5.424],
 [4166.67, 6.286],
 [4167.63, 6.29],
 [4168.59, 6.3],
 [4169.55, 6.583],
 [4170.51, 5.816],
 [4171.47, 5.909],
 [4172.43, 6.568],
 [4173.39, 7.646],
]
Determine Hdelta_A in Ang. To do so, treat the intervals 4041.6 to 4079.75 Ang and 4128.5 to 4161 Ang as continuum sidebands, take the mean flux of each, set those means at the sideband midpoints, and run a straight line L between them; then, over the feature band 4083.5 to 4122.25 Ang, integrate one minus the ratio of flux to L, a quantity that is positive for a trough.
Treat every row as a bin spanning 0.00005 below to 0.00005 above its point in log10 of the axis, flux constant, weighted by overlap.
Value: 1.63 Ang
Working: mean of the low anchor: 6.29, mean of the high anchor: 6.07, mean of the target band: 5.92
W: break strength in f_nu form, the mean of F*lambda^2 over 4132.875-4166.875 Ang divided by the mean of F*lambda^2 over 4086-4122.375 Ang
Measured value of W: 1.06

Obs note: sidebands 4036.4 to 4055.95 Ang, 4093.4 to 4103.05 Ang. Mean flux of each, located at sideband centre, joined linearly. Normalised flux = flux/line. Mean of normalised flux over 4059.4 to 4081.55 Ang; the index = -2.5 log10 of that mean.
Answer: -0.065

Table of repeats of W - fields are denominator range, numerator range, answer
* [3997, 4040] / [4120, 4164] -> 1.04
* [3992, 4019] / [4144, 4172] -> 1.10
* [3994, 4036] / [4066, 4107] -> 1.01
